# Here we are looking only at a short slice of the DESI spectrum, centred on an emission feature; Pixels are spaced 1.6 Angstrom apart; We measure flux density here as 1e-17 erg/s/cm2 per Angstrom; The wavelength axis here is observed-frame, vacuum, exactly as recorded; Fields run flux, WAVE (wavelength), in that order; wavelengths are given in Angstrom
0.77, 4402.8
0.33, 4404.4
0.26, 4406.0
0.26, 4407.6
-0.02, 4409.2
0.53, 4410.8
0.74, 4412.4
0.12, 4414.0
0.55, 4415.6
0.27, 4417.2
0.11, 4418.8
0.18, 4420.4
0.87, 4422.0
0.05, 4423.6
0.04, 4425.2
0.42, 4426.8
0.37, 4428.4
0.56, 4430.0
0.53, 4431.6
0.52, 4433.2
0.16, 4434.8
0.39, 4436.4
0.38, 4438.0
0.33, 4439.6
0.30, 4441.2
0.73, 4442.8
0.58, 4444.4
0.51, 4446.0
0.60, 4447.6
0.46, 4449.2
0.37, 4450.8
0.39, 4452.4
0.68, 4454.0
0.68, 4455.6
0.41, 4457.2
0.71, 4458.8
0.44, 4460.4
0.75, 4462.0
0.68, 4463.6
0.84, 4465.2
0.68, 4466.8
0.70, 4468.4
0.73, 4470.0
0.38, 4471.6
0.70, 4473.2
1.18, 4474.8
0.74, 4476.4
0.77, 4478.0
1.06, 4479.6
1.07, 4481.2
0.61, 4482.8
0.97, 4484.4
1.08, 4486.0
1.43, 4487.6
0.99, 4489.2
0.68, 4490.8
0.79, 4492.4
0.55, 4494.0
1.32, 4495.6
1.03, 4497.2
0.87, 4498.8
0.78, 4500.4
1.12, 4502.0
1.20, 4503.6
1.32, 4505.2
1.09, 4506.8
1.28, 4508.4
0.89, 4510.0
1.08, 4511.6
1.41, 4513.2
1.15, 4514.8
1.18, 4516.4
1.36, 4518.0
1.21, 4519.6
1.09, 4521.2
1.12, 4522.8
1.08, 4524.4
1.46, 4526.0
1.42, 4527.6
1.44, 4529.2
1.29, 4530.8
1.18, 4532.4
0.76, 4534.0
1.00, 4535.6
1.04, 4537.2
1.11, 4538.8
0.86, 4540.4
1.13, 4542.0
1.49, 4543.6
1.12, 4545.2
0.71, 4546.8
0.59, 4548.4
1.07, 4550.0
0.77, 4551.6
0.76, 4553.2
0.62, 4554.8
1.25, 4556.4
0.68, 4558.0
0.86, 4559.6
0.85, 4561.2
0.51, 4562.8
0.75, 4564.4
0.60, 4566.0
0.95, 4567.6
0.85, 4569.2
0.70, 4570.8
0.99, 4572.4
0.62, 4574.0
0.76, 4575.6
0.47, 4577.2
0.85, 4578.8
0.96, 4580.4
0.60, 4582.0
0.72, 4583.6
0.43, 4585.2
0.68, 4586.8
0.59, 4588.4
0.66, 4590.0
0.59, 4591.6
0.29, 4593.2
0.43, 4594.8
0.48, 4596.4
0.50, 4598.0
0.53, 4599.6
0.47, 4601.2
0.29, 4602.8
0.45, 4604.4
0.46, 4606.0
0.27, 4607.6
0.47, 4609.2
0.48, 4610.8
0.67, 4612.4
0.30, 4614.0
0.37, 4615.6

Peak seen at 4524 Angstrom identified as C IV 1549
